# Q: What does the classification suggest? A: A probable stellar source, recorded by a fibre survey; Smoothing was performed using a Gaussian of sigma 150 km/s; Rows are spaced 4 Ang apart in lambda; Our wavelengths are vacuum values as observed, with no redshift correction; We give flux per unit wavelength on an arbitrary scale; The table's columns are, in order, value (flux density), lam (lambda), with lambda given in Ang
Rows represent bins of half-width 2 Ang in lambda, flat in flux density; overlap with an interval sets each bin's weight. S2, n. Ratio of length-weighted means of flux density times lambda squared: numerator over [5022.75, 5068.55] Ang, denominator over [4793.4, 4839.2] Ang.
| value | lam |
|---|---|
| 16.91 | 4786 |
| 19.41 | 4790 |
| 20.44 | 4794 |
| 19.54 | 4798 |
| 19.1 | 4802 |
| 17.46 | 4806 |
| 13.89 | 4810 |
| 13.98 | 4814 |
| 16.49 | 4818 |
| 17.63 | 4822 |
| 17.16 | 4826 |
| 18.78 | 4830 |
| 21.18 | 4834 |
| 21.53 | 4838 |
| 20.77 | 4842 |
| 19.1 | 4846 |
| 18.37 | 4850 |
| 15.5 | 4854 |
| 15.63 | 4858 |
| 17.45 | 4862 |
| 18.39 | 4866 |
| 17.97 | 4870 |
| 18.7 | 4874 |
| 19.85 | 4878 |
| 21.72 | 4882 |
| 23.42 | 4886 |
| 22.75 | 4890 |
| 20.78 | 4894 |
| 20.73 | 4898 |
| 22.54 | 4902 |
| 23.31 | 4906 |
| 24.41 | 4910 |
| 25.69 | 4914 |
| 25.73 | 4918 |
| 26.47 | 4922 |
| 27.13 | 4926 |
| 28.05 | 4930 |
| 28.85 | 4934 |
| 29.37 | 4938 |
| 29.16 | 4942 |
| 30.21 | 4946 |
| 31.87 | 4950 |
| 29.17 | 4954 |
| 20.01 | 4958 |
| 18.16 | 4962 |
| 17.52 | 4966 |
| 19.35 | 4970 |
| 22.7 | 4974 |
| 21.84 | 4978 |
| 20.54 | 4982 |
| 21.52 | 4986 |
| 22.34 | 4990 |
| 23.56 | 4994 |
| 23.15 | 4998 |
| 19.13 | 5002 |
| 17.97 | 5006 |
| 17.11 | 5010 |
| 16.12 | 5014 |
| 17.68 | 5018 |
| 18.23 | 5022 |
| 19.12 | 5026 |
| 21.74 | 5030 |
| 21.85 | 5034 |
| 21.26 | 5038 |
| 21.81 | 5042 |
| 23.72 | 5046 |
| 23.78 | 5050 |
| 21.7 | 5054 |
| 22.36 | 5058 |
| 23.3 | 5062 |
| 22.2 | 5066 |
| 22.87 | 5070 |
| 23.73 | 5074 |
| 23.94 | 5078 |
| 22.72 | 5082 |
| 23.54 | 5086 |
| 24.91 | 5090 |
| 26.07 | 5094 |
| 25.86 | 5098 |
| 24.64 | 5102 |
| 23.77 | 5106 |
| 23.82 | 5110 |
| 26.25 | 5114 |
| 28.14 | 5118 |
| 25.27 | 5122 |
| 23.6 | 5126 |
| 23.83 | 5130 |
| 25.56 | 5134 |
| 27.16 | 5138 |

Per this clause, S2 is 1.3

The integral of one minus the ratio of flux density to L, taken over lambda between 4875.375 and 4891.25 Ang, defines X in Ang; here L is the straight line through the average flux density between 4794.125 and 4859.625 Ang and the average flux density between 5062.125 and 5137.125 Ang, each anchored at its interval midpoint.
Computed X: -2.0 Ang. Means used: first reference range 18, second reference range 24.5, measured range 21.8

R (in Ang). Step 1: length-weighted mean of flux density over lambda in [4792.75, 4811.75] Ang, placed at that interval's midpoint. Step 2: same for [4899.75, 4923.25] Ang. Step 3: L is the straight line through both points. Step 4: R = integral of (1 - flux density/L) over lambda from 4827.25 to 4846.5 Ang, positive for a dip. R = -0.1 Ang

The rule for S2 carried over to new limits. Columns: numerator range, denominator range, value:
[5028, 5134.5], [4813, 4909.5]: 1.33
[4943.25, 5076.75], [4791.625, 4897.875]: 1.24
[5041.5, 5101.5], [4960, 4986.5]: 1.22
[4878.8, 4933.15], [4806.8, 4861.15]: 1.40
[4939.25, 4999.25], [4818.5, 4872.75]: 1.34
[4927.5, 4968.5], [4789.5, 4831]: 1.58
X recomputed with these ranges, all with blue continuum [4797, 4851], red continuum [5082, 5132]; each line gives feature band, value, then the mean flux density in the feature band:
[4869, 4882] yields 0.0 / 19.3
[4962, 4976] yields 1.3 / 19.6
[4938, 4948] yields -4.1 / 29.6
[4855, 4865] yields 1.3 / 16.6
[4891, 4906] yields -1.3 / 21.7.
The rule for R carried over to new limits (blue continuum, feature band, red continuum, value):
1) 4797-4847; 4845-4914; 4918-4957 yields 9.4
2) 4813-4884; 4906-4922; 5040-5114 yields -4.2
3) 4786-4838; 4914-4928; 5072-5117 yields -3.9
